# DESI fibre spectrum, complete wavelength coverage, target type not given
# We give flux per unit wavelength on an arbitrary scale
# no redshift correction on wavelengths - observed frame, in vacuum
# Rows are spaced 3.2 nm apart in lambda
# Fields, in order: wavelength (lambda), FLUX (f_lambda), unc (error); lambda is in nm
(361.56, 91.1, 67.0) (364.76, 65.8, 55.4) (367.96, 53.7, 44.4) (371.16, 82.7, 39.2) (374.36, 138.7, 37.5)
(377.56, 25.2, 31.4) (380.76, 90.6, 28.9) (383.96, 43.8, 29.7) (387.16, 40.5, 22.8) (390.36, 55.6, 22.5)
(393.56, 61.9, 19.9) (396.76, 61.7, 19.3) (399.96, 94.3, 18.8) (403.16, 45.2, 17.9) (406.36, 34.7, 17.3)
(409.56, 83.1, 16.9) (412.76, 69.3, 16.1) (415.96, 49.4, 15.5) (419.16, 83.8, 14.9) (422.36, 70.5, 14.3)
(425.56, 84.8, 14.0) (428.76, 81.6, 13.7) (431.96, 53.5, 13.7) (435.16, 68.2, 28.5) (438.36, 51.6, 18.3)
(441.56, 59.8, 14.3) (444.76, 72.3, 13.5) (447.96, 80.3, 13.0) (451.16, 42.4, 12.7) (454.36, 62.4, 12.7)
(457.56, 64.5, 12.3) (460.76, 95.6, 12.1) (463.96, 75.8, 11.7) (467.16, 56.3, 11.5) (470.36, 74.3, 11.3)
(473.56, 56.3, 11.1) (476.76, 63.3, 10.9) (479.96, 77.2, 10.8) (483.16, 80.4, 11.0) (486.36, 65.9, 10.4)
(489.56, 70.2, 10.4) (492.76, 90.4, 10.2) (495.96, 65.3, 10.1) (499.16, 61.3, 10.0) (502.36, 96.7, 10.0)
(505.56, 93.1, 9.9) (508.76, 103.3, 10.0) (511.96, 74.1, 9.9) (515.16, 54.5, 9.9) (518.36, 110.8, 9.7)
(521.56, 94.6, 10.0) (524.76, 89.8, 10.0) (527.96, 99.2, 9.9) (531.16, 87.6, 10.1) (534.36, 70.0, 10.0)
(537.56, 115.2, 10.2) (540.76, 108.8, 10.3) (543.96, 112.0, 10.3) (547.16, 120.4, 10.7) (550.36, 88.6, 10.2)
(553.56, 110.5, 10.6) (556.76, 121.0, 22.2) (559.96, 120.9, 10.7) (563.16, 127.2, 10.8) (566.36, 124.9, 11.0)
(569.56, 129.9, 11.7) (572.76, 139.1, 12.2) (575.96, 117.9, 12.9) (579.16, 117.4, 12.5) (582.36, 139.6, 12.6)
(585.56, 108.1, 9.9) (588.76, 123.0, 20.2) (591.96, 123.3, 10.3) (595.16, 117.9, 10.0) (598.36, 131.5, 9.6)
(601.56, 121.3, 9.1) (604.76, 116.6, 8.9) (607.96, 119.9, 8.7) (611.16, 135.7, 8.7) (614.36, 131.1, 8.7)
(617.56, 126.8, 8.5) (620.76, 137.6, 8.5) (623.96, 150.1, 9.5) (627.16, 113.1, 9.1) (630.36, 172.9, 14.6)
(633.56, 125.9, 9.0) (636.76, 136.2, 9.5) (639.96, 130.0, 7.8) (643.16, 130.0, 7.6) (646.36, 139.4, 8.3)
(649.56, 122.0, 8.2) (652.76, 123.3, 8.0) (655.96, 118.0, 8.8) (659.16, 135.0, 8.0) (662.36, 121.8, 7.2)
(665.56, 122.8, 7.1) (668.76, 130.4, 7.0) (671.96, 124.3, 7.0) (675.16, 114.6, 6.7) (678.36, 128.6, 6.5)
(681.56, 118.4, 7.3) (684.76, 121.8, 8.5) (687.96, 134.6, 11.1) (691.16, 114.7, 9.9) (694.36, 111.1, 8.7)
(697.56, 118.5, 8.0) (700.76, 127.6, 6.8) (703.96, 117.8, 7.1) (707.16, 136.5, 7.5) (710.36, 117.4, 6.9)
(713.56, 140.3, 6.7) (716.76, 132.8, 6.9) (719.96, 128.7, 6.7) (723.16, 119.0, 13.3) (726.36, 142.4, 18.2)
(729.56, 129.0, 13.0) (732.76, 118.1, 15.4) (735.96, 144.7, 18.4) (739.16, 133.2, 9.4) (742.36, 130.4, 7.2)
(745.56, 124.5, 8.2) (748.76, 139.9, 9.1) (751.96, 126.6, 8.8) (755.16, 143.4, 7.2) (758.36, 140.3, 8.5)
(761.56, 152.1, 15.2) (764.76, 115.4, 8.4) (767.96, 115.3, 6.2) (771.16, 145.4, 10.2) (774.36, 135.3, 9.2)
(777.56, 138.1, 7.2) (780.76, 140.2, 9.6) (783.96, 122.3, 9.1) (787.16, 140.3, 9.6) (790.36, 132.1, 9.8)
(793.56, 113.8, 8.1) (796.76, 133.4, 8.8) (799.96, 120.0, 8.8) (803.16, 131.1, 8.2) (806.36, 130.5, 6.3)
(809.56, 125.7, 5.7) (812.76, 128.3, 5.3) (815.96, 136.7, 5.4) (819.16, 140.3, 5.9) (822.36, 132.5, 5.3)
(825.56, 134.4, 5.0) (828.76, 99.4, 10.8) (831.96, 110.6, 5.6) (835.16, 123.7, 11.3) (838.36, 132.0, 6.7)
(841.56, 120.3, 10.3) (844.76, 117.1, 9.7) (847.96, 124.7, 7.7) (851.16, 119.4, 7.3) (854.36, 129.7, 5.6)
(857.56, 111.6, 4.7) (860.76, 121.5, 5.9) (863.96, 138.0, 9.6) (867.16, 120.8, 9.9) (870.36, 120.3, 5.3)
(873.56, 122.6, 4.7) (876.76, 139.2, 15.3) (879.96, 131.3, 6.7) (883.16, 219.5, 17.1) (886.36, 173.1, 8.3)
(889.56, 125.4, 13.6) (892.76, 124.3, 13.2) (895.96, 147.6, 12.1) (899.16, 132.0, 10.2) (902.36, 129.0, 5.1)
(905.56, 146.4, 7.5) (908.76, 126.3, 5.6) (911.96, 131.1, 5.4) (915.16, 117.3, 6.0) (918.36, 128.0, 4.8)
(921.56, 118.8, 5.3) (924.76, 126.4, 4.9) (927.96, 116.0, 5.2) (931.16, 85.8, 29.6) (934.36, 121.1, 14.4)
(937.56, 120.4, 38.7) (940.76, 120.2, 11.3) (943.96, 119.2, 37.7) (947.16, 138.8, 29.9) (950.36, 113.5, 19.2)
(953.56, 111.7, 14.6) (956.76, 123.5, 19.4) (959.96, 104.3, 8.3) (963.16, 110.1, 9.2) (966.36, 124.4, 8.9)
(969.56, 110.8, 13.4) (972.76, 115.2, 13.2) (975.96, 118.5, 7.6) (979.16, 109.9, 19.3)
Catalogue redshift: 0.346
